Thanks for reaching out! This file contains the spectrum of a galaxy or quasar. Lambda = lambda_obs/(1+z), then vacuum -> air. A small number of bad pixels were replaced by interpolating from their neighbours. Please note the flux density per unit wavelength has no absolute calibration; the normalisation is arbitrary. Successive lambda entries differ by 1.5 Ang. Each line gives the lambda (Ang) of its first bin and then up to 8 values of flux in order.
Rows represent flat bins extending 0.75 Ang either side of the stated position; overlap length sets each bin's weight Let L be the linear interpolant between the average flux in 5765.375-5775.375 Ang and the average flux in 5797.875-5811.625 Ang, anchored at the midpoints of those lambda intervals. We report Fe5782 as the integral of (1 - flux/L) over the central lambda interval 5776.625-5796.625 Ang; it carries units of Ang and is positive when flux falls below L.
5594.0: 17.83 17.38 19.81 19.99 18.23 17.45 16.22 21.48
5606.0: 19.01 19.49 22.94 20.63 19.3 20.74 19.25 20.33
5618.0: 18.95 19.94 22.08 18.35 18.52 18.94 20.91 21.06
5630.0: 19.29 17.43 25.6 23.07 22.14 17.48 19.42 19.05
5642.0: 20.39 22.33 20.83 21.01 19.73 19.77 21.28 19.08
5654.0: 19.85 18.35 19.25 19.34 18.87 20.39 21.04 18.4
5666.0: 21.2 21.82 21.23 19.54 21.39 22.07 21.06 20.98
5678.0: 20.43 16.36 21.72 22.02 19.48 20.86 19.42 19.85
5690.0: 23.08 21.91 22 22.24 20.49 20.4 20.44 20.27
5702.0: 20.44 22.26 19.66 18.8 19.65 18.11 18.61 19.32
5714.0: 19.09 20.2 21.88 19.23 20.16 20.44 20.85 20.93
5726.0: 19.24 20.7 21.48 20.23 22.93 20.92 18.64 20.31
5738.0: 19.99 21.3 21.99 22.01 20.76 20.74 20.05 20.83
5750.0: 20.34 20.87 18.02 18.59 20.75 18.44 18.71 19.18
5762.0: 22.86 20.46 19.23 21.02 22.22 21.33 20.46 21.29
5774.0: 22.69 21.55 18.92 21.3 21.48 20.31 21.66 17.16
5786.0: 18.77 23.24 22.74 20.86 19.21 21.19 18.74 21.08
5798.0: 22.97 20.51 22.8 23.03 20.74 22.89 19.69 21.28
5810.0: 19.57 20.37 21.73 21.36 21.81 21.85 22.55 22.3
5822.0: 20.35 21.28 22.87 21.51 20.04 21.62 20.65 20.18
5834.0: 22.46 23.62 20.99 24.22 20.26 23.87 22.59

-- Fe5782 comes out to 0.85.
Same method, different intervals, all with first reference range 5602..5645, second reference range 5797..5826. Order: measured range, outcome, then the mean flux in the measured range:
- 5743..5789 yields 1.6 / 20.5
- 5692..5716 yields 0.7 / 20.1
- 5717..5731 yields 0.3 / 20.4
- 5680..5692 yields -0.2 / 20.9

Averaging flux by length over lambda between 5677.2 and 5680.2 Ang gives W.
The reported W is 18.5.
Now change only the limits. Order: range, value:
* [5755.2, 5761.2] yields 19.3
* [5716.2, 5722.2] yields 20.4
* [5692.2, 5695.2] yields 22.1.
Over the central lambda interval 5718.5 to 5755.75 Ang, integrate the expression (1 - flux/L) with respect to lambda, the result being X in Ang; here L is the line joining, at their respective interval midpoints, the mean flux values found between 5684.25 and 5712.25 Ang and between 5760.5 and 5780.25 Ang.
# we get 0.5 Ang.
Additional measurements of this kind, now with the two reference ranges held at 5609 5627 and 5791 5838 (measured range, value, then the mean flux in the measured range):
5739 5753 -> 0.01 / 20.8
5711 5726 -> 0.39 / 20.1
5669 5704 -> -0.69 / 20.8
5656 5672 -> 0.09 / 20.1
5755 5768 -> 0.49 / 20.2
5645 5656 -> 0.10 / 20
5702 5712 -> 0.48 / 19.6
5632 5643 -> -0.50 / 21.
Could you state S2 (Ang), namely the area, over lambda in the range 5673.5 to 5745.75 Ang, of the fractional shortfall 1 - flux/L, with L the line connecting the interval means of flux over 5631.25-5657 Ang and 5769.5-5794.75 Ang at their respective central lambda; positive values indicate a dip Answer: 0.3 Ang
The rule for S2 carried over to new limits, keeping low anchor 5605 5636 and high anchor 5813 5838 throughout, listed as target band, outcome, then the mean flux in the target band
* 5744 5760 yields 1.1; 19.8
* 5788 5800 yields 0.3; 21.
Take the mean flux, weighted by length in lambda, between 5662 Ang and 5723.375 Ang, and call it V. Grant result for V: 20.4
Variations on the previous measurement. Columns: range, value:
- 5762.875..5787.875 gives 20.7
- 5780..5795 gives 20.5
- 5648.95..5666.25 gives 19.7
